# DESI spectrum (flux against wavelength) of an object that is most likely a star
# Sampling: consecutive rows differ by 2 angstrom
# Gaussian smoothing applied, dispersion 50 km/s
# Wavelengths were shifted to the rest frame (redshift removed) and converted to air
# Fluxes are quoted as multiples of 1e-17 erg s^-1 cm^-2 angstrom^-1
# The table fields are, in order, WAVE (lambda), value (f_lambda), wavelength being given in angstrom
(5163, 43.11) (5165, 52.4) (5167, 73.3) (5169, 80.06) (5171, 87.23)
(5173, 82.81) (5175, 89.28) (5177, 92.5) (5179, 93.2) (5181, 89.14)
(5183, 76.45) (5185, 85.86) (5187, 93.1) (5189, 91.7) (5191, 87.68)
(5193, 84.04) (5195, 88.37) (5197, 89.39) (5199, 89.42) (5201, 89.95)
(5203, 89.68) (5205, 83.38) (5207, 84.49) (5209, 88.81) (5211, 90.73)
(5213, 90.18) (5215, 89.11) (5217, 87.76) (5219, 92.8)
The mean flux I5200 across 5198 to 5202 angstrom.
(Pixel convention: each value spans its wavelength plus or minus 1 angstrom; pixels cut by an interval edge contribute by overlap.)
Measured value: 89.7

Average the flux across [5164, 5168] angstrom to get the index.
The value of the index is 62.8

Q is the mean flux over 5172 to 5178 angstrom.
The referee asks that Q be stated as 88.2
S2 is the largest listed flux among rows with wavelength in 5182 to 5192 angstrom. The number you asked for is 93.1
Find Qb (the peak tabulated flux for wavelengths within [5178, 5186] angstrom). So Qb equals 93.2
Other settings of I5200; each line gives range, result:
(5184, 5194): 88.5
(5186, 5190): 92.4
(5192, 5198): 87.3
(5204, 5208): 83.9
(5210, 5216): 90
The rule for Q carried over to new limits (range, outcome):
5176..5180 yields 92.8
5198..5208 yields 87.4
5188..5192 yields 89.7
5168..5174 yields 83.4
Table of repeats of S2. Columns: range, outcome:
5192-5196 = 88.37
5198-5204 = 89.95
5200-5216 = 90.73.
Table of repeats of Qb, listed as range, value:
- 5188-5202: 91.7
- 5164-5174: 87.23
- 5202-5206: 89.68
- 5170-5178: 92.5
